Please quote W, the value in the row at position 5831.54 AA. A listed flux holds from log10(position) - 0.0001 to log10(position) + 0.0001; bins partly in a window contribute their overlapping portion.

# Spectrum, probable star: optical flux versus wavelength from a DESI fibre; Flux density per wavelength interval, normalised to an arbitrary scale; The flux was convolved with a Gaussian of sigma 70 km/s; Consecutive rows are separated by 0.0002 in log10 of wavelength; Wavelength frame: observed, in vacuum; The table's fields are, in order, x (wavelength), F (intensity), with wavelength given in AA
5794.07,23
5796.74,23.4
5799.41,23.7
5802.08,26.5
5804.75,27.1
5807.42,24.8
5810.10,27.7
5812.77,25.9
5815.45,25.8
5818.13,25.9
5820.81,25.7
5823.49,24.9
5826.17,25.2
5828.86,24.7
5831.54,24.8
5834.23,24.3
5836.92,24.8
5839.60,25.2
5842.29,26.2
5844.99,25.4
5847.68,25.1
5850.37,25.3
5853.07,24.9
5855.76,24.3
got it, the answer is 24.8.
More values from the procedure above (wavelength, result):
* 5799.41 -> 23.7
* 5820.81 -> 25.7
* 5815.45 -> 25.8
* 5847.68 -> 25.1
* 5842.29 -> 26.2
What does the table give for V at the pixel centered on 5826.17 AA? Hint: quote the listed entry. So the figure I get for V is 25.2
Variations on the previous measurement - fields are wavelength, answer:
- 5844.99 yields 25.4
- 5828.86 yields 24.7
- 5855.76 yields 24.3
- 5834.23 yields 24.3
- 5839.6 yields 25.2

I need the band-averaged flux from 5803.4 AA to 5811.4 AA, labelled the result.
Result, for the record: 26.5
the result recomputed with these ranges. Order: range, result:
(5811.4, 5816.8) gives 25.9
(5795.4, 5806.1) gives 25.2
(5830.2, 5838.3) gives 24.6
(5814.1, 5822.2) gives 25.8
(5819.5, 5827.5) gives 25.3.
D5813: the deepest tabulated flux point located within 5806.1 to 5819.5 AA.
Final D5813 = 24.8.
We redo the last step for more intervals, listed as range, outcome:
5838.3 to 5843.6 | 25.2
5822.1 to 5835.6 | 24.3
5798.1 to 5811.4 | 23.7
